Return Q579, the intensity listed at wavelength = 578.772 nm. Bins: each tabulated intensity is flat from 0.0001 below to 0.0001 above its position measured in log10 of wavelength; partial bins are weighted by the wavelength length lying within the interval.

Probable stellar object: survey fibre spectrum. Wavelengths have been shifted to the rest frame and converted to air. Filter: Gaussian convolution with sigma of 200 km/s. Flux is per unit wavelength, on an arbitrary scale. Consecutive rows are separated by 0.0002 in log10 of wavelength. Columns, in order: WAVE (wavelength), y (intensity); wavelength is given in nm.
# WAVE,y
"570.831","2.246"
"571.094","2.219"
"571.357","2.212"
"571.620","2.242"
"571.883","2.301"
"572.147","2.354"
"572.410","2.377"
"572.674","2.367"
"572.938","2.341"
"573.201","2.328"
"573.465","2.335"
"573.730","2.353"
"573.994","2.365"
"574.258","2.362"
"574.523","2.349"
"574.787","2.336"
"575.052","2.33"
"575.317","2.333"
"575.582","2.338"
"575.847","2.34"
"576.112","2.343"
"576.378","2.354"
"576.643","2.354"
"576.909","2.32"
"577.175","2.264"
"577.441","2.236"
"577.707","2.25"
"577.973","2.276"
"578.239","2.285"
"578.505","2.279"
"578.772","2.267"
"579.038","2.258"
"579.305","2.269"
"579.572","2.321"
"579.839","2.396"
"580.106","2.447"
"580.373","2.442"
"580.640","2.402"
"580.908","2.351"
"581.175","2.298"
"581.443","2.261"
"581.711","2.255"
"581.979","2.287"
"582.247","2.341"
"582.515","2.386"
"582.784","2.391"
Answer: 2.267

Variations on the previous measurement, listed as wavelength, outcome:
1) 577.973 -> 2.276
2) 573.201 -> 2.328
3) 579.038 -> 2.258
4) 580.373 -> 2.442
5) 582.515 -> 2.386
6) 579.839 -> 2.396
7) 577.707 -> 2.25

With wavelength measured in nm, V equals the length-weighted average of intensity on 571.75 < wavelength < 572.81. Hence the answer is 2.35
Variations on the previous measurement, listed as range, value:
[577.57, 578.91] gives 2.27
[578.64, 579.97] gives 2.3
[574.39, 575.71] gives 2.34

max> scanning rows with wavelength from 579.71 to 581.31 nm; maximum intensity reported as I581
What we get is 2.447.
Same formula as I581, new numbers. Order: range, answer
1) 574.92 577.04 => 2.354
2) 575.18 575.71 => 2.338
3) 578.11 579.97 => 2.396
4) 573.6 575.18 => 2.365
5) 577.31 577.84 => 2.25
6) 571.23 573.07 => 2.377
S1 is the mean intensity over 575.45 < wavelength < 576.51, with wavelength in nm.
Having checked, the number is 2.34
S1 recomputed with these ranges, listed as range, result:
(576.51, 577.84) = 2.28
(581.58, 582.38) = 2.29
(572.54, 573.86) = 2.34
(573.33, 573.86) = 2.34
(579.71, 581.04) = 2.41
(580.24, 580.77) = 2.42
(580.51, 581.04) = 2.37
